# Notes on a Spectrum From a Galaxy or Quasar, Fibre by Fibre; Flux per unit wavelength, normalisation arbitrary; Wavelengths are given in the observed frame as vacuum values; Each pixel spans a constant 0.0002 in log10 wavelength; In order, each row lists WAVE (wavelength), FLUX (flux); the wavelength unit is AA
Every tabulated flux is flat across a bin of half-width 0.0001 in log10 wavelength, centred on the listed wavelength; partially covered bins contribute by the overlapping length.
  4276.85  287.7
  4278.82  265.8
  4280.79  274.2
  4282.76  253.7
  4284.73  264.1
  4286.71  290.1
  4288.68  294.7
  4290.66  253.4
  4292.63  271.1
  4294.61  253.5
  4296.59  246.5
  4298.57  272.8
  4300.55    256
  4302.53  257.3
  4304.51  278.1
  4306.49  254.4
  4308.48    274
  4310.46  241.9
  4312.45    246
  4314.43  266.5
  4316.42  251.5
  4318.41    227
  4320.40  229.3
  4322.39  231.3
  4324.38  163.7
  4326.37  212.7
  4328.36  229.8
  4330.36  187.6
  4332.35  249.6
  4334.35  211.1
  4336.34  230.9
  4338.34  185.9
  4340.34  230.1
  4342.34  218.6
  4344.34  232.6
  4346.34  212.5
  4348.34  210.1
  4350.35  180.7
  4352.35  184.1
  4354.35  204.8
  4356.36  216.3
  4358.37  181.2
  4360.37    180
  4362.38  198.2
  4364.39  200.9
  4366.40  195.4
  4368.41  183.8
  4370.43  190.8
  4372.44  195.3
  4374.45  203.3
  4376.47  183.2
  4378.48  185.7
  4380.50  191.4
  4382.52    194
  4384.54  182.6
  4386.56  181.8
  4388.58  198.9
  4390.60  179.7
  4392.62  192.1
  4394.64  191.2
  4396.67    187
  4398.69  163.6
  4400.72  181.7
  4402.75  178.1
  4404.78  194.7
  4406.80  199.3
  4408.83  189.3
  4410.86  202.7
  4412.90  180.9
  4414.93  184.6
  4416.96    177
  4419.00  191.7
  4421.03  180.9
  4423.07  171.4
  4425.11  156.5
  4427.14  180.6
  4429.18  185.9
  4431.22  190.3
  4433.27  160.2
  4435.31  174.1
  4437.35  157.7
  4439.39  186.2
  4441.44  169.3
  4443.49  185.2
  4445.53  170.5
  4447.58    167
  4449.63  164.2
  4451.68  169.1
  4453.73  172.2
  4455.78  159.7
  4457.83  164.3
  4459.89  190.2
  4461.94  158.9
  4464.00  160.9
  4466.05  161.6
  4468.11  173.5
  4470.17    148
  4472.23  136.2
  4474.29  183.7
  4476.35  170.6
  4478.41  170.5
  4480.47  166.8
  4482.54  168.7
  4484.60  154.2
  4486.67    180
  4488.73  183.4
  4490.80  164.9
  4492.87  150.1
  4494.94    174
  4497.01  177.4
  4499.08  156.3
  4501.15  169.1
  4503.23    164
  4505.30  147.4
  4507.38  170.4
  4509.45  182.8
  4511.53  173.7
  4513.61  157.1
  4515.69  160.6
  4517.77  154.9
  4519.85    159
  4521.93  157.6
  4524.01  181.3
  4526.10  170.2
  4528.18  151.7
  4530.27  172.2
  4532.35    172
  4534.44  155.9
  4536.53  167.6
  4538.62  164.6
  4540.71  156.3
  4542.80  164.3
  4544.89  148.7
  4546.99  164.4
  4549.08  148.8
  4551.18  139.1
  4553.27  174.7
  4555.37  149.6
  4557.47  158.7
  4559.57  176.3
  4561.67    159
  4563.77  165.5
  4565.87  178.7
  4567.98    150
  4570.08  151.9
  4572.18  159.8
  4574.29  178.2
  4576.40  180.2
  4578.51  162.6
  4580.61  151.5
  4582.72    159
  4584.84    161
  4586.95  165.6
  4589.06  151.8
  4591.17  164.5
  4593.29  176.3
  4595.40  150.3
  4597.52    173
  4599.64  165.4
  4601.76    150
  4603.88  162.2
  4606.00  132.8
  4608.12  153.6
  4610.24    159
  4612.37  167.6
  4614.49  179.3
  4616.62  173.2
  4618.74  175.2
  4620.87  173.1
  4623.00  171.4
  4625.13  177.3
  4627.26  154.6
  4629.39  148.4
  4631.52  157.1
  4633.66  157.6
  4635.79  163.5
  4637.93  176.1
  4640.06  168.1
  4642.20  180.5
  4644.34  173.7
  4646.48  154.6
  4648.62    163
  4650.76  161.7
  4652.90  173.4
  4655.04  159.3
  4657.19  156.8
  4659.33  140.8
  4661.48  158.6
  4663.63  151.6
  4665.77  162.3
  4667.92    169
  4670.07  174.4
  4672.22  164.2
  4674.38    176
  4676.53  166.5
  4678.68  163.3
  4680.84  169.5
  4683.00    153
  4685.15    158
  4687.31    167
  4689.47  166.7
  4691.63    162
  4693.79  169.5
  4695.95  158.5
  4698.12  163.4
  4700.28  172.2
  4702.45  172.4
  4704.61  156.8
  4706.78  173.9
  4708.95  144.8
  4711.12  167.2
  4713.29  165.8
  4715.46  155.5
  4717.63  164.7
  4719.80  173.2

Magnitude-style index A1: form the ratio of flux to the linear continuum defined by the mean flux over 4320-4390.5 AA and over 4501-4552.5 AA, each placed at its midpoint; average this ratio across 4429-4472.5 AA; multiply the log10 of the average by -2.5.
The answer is 0.068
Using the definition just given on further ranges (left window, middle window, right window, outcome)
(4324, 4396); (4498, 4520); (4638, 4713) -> 0.12 mag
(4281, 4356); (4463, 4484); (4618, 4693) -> 0.23 mag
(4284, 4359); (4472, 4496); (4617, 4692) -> 0.19 mag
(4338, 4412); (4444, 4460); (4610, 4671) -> 0.10 mag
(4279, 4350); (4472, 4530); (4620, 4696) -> 0.20 mag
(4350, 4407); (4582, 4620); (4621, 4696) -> 0.04 mag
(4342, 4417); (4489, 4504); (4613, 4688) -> 0.09 mag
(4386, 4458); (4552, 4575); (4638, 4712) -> 0.05 mag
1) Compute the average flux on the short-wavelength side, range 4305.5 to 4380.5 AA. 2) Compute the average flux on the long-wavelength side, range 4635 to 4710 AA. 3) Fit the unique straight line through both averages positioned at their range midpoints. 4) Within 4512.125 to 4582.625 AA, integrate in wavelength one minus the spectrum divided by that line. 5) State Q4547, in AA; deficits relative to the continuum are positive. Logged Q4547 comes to 7.9 AA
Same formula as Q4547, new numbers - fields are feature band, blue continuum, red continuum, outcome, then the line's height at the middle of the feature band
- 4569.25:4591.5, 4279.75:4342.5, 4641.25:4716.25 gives 2.7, 185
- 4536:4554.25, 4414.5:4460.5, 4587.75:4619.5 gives 0.9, 166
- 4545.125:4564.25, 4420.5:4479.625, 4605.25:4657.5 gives 0.9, 167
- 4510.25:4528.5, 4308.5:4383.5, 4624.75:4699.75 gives 2.1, 184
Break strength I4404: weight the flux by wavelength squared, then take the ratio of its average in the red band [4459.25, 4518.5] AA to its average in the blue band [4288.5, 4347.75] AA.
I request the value 0.75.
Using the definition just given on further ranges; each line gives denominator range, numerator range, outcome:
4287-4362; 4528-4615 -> 0.78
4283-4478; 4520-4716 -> 0.91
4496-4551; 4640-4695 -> 1.07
